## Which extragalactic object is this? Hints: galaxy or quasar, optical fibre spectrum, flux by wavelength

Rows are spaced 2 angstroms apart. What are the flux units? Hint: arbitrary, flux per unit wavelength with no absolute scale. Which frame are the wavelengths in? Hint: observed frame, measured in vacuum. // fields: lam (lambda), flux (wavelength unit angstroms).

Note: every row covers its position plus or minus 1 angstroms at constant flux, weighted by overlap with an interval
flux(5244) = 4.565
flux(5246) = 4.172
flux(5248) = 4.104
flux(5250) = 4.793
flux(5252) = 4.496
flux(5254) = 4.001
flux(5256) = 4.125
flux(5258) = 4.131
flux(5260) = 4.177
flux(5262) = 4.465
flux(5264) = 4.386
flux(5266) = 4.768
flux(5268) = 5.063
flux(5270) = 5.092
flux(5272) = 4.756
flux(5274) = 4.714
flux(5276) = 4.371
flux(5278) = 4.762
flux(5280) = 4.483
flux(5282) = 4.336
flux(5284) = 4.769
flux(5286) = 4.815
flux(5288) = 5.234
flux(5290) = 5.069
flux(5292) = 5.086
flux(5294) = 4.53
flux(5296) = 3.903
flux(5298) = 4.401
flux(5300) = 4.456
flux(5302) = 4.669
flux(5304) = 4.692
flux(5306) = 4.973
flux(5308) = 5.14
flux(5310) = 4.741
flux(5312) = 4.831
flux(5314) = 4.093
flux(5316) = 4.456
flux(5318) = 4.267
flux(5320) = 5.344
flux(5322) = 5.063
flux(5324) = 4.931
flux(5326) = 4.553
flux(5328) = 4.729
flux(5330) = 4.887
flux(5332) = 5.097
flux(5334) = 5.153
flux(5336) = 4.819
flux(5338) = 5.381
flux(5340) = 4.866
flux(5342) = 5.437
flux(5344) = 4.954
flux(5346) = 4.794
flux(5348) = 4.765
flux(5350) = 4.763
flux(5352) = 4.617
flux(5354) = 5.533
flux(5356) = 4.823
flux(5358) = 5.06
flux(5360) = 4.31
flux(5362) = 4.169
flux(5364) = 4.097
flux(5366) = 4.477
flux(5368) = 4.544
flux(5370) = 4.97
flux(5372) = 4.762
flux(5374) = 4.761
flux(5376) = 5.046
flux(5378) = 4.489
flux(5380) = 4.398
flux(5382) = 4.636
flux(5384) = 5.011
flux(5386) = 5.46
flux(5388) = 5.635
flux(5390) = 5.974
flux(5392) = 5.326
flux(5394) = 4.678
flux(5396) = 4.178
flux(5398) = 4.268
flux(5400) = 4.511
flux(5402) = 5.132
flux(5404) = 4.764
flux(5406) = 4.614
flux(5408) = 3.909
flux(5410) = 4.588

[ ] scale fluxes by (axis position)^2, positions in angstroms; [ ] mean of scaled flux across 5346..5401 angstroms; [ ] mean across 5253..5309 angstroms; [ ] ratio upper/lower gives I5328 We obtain 1.07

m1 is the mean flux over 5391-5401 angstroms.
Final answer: 4.59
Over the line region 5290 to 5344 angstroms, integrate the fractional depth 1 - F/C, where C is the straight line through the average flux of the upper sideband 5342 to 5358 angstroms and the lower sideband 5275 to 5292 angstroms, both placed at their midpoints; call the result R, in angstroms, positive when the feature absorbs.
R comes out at 0.5 angstroms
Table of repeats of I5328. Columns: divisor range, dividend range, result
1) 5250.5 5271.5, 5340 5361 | 1.13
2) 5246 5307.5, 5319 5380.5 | 1.08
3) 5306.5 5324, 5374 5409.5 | 1.04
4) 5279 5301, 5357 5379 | 1.02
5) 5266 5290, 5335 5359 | 1.07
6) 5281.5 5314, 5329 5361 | 1.07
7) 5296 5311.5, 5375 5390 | 1.11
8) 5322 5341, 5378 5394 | 1.06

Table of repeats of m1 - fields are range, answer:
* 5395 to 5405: 4.57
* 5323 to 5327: 4.74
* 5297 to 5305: 4.55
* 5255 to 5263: 4.22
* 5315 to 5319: 4.36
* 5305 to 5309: 5.06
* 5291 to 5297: 4.51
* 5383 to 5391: 5.52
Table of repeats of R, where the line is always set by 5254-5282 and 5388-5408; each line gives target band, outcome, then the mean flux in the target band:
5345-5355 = -0.4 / 4.89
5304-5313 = -0.5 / 4.9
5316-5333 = -0.6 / 4.84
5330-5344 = -1.2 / 5.1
